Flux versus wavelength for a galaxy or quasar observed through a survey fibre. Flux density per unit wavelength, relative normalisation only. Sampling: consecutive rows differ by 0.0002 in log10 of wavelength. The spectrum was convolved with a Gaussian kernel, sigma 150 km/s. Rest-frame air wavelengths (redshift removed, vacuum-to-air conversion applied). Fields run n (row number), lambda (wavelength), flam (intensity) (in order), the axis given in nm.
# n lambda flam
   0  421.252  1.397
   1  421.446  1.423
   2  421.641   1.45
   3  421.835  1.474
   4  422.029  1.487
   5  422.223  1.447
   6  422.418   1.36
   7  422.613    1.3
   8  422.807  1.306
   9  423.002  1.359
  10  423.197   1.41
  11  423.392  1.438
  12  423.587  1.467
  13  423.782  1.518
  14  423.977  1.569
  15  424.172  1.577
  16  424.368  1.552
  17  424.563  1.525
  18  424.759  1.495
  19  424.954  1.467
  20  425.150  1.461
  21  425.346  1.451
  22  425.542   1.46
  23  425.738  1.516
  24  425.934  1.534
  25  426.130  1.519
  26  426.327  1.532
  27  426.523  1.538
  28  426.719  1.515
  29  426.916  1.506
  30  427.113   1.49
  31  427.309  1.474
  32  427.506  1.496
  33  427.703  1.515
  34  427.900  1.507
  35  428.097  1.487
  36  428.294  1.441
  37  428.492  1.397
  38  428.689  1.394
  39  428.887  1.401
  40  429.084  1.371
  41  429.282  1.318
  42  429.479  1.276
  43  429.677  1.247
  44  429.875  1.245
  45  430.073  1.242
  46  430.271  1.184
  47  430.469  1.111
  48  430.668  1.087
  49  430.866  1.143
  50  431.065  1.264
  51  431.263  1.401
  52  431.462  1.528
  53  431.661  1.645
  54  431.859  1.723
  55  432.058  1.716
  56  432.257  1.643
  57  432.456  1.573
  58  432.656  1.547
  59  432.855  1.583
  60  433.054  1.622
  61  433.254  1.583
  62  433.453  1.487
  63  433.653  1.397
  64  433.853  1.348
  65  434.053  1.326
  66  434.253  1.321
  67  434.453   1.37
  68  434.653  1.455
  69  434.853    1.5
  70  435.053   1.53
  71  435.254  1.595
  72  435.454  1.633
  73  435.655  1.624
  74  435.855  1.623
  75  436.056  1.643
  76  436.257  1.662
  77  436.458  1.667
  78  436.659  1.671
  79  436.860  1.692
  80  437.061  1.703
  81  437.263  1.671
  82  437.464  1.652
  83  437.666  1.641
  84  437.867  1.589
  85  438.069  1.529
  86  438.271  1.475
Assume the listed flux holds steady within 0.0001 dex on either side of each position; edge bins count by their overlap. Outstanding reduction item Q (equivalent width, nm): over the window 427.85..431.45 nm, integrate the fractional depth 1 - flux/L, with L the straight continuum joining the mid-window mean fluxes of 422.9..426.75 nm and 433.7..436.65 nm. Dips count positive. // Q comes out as 0.48 nm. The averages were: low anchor 1.49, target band 1.31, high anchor 1.52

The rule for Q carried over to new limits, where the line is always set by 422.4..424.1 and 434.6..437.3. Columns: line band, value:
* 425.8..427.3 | -0.045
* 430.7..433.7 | 0.088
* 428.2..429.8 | 0.166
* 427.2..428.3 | 0.000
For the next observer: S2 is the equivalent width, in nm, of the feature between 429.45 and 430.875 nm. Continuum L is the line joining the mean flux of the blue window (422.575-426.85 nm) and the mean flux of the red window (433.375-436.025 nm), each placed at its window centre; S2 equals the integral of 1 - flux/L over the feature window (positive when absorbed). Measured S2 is 0.28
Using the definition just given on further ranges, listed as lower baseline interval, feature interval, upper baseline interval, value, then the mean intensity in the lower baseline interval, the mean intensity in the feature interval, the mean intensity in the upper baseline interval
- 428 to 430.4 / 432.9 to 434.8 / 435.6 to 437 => 0.13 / 1.33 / 1.44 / 1.66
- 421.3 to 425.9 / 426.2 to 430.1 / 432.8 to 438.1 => 0.19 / 1.46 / 1.42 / 1.56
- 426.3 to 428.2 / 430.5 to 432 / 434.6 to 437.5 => 0.16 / 1.51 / 1.39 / 1.62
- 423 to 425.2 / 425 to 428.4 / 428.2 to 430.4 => -0.22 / 1.49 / 1.5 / 1.32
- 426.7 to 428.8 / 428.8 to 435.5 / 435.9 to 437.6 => 0.62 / 1.47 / 1.42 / 1.67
